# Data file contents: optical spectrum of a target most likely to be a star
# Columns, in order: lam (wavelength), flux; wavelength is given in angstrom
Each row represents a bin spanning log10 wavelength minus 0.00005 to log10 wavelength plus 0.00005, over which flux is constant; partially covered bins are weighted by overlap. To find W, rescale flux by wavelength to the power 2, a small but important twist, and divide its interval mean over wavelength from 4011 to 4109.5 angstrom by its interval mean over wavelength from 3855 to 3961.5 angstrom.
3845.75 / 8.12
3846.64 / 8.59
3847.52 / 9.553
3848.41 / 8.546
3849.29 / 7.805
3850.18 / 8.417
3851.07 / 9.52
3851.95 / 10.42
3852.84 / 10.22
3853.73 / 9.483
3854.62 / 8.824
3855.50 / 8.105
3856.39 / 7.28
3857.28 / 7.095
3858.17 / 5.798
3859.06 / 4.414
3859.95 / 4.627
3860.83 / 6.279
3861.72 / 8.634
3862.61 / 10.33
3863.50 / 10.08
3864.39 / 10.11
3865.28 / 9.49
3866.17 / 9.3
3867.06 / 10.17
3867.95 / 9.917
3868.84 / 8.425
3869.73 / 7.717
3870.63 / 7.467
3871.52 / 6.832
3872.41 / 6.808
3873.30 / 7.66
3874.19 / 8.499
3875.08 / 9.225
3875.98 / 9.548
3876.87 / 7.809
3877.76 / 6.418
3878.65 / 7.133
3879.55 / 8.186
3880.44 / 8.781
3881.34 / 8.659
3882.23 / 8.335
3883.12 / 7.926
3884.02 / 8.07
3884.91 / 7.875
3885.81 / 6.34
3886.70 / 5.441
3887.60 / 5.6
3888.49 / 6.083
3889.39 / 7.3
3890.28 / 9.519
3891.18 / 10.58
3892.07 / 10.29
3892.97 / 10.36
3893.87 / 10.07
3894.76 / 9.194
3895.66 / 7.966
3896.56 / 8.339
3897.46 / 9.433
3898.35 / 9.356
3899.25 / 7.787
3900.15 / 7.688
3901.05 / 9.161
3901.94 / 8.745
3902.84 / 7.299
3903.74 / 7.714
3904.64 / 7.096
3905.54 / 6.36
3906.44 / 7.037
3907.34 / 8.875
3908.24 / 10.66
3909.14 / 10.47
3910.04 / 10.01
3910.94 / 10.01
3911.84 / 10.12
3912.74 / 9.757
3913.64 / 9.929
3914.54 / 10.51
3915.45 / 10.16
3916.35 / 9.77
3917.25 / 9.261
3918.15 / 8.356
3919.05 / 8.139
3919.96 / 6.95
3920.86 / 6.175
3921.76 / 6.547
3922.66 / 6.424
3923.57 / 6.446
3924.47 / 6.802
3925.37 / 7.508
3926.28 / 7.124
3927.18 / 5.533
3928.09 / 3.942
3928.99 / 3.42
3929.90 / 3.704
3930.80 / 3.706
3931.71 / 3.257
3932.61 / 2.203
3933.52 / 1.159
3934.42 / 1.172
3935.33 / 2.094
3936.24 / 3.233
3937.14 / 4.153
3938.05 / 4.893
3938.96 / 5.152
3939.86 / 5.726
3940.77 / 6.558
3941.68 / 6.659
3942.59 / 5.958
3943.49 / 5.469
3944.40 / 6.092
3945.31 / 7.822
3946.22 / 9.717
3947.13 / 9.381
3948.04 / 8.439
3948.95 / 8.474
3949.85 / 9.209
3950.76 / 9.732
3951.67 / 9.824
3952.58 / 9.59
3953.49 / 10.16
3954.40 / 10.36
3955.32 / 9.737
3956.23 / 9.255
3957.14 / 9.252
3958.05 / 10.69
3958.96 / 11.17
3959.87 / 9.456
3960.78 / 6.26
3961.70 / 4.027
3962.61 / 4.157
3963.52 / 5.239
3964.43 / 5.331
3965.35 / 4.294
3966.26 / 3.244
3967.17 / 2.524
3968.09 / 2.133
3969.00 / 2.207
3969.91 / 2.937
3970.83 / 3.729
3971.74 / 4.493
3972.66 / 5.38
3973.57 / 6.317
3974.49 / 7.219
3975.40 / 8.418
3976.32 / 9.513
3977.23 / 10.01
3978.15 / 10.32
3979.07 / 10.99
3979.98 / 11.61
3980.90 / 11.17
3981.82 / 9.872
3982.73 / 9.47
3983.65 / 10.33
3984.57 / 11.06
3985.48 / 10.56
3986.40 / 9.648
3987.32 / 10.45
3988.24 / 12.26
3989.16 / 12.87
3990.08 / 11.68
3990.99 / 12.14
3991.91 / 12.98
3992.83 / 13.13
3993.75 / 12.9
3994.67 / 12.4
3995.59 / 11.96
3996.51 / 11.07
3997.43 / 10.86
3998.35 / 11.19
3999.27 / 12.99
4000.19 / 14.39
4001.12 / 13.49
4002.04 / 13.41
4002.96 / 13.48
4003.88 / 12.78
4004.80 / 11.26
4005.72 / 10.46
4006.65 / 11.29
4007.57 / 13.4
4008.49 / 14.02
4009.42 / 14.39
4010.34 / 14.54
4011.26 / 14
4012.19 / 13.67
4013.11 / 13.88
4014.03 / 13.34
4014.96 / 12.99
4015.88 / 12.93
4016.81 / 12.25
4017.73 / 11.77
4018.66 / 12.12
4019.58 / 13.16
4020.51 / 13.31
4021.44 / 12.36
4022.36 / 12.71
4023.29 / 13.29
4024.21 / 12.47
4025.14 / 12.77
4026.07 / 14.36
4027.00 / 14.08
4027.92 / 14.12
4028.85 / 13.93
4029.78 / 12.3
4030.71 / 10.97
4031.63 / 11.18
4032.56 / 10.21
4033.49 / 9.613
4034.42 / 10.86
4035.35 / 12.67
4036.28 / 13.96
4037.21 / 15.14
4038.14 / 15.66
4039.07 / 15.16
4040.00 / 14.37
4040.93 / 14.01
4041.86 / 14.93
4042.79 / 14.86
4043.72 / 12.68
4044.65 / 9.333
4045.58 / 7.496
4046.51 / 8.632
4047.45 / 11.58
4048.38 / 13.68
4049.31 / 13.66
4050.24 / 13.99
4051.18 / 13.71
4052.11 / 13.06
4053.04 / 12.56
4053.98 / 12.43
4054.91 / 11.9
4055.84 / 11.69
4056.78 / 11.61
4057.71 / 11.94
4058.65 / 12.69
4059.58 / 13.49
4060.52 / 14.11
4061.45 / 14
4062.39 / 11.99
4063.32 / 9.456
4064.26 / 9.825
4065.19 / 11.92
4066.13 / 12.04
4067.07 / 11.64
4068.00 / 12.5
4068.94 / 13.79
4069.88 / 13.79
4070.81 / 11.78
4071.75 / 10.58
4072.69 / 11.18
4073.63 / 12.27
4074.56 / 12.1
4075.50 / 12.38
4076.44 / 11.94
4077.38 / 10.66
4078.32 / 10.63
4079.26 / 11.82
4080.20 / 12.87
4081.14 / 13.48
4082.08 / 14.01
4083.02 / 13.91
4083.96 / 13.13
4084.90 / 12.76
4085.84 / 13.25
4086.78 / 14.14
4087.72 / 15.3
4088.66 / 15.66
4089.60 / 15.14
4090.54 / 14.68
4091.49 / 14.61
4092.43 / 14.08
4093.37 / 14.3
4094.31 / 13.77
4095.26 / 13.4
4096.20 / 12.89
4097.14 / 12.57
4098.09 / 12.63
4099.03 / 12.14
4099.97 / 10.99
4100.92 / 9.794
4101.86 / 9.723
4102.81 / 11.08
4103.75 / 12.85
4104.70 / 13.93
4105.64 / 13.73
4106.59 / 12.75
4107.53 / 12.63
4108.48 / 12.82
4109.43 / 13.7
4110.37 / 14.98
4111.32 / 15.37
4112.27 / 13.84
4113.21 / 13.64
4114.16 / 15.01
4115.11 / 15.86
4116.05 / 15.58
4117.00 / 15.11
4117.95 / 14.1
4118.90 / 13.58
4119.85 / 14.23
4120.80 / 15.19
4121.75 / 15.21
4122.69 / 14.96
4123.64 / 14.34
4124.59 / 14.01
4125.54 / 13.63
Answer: 1.8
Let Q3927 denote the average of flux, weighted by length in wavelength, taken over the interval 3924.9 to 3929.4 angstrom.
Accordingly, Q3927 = 5.53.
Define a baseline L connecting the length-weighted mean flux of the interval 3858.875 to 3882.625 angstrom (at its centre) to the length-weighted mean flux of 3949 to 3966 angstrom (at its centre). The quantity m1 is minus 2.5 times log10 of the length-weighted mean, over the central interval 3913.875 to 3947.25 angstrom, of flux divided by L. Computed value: 0.34 mag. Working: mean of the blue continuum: 8.22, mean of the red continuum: 8.16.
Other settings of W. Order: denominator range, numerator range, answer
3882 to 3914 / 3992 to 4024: 1.59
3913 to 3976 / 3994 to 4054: 2.06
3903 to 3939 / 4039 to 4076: 1.99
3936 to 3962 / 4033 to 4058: 1.68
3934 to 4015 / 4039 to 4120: 1.48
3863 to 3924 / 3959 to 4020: 1.26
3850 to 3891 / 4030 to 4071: 1.69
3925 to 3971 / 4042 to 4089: 2.18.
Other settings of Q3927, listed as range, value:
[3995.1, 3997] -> 11.5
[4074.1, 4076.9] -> 12.1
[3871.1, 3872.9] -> 6.85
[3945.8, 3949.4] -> 9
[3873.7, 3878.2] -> 8.3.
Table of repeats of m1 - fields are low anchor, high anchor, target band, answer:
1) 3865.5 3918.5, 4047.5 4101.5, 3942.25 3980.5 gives 0.34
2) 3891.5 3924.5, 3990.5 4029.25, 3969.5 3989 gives 0.29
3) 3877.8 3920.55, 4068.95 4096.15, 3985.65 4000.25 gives -0.10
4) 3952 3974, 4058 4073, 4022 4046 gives -0.23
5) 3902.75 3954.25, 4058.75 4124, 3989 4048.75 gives -0.22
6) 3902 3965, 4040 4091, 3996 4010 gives -0.24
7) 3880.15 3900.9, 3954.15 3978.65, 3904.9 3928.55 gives -0.06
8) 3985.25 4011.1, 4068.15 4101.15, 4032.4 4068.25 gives 0.02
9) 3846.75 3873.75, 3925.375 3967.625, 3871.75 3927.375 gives -0.12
